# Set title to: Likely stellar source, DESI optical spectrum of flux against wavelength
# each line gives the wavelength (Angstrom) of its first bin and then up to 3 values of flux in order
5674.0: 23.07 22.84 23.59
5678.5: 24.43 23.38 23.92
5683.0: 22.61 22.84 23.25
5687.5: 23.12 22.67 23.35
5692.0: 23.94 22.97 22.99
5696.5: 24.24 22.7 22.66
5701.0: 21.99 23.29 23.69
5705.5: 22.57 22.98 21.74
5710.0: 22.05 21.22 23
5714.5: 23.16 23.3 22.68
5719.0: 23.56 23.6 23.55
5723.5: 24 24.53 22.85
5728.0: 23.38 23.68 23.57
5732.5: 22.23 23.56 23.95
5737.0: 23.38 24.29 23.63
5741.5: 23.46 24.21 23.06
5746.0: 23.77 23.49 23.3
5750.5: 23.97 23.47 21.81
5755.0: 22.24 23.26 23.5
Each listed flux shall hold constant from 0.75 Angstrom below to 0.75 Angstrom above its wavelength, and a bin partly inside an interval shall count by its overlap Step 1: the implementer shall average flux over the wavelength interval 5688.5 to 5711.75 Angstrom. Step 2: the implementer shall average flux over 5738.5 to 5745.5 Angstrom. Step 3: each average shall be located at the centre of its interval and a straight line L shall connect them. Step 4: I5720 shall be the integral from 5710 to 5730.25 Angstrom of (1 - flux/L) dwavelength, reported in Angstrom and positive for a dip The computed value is 0.02 Angstrom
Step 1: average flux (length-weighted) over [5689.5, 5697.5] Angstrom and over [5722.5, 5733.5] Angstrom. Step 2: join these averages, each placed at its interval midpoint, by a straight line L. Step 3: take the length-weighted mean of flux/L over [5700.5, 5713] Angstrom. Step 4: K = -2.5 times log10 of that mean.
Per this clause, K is 0.046 mag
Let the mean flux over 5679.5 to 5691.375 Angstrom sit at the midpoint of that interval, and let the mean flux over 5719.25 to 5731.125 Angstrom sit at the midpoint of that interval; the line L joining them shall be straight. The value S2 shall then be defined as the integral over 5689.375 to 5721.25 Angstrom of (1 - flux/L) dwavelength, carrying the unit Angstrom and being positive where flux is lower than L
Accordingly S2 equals 0.6 Angstrom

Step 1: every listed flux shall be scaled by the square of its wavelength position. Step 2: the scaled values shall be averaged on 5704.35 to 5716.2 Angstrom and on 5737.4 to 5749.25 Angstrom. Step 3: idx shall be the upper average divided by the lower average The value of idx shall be 1.06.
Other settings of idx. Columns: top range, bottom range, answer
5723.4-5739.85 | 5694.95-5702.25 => 1.04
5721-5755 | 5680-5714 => 1.04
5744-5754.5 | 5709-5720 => 1.04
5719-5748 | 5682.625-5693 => 1.04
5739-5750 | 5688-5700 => 1.03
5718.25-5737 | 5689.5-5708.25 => 1.03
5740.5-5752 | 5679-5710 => 1.04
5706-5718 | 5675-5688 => 0.97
